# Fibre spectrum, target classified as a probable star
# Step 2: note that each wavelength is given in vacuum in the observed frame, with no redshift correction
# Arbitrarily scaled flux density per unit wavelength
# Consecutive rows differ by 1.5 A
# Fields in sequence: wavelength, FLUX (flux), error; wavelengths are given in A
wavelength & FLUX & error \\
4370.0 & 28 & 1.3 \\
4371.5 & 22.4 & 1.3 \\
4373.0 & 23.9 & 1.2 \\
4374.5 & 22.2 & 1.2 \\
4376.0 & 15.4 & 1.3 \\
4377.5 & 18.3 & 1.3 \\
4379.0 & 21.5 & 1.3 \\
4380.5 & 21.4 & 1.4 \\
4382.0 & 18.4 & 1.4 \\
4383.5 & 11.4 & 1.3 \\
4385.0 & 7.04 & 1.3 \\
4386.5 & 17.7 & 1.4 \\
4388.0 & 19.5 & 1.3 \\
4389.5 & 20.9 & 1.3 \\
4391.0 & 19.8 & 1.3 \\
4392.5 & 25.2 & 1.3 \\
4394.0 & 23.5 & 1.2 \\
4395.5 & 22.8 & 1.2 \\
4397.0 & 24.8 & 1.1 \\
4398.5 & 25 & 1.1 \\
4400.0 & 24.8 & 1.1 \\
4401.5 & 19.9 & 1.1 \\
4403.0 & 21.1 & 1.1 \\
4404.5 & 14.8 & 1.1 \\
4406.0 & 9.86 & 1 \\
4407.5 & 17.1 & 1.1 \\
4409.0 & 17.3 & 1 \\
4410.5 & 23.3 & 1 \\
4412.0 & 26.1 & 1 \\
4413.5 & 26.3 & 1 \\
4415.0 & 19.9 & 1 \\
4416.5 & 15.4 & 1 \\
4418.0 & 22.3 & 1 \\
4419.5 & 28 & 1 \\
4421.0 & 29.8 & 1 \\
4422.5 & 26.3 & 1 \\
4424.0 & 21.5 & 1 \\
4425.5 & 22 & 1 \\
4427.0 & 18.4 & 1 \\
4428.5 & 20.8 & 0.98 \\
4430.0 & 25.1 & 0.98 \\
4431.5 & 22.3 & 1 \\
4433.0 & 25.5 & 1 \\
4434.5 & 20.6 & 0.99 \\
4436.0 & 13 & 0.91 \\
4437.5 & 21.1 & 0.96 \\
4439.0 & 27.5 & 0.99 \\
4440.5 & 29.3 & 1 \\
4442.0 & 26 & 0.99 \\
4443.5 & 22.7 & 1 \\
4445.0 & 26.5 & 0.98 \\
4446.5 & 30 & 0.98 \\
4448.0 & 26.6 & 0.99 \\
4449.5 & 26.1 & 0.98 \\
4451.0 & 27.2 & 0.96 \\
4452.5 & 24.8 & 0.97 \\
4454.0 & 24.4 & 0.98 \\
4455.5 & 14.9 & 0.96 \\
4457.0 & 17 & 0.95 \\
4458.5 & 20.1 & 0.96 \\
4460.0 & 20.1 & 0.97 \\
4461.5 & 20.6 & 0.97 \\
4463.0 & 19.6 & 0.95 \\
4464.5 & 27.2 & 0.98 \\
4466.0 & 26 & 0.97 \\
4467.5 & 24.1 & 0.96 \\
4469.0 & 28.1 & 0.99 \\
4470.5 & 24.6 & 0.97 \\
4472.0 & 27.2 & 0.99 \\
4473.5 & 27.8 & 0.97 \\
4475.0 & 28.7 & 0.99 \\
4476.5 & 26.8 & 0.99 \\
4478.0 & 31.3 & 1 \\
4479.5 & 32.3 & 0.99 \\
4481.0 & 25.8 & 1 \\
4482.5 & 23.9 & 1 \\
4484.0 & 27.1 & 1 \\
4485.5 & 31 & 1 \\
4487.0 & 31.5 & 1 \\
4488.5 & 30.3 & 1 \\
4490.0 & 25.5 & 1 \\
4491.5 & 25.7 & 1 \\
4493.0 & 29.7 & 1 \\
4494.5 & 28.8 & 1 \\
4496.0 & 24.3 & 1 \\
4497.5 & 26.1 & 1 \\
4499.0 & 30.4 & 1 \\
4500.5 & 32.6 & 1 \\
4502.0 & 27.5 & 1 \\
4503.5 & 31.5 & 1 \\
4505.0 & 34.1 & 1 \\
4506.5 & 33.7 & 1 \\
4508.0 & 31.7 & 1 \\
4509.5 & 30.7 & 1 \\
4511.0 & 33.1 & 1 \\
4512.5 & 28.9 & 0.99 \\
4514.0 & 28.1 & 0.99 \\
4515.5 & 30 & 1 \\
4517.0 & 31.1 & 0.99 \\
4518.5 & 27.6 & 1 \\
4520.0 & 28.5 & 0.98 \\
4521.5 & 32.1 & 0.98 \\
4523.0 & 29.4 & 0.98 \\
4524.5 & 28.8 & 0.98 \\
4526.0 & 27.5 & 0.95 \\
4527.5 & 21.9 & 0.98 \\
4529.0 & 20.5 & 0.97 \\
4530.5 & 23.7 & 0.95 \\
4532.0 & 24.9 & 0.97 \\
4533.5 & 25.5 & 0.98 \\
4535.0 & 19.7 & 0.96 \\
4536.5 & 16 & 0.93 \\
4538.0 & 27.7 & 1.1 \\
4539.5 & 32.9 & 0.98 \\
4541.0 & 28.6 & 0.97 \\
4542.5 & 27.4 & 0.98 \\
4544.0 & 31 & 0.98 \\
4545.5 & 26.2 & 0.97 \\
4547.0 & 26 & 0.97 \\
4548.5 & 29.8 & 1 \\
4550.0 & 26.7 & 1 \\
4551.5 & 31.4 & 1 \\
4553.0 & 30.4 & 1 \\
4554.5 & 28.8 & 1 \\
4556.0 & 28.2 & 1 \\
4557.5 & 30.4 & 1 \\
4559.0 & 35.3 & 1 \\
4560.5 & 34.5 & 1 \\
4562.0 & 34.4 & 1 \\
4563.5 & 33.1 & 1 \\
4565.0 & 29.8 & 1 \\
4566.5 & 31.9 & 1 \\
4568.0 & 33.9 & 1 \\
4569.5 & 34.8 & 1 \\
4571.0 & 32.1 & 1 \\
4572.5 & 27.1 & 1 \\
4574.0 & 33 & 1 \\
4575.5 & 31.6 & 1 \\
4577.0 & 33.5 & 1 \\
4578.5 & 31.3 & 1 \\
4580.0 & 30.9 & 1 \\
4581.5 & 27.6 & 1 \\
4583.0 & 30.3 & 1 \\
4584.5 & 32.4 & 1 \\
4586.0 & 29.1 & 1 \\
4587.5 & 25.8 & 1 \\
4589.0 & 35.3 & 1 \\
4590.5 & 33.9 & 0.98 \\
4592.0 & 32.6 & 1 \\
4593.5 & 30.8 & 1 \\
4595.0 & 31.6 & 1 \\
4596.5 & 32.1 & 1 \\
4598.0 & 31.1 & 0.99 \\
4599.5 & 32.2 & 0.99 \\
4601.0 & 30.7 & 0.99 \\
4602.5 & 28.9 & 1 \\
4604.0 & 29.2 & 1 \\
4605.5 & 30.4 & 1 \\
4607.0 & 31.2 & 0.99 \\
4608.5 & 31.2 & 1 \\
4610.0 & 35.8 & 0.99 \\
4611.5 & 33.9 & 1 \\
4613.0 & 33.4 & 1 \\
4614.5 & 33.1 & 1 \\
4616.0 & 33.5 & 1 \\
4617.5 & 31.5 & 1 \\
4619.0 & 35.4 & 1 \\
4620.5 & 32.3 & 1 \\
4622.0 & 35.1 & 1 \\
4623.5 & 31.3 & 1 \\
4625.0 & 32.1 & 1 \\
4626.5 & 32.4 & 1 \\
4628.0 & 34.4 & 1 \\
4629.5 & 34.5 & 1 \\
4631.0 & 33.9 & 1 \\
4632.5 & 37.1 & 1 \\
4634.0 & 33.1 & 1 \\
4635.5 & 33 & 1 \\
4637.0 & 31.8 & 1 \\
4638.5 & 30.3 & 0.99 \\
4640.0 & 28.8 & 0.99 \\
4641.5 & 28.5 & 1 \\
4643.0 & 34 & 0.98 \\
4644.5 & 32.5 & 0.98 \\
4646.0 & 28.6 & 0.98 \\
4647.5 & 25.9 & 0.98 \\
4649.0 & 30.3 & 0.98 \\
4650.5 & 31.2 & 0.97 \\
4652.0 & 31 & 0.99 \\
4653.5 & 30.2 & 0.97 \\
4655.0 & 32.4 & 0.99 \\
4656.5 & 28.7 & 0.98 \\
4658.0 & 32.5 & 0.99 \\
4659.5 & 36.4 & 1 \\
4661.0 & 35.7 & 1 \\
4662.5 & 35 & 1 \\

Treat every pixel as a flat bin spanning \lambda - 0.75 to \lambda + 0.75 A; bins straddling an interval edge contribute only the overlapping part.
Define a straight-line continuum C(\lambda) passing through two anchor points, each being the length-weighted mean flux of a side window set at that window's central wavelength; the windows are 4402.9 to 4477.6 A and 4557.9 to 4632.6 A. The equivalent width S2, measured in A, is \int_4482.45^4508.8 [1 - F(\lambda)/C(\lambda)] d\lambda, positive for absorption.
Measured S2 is -3.0 A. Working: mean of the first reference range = 23.1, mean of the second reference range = 32.2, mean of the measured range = 29.3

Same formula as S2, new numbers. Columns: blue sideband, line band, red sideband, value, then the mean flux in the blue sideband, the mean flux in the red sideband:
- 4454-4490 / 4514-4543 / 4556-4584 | 2.6 A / 25.5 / 31.9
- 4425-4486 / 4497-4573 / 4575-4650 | -2.8 A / 24.5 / 31.8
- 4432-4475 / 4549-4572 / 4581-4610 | -1.8 A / 24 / 31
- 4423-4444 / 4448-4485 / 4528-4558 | -1.6 A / 22.6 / 26.7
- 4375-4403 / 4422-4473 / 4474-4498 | 2.8 A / 19.9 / 28.1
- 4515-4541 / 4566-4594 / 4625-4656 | -2.6 A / 26.4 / 31.7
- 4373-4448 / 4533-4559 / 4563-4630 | 1.3 A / 21.5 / 31.9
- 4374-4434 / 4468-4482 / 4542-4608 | -1.6 A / 20.8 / 30.9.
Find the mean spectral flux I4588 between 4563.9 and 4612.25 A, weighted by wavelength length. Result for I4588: 31.4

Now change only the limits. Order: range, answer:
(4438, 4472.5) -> 24.3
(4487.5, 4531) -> 28.8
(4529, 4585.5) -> 29.4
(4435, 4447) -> 24.3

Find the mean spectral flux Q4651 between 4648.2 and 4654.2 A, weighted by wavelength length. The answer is 30.6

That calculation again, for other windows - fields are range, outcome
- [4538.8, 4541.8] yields 30.7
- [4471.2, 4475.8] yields 27.9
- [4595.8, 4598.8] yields 31.6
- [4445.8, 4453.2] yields 26.9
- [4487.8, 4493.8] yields 27.8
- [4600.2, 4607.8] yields 30.1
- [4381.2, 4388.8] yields 14.9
